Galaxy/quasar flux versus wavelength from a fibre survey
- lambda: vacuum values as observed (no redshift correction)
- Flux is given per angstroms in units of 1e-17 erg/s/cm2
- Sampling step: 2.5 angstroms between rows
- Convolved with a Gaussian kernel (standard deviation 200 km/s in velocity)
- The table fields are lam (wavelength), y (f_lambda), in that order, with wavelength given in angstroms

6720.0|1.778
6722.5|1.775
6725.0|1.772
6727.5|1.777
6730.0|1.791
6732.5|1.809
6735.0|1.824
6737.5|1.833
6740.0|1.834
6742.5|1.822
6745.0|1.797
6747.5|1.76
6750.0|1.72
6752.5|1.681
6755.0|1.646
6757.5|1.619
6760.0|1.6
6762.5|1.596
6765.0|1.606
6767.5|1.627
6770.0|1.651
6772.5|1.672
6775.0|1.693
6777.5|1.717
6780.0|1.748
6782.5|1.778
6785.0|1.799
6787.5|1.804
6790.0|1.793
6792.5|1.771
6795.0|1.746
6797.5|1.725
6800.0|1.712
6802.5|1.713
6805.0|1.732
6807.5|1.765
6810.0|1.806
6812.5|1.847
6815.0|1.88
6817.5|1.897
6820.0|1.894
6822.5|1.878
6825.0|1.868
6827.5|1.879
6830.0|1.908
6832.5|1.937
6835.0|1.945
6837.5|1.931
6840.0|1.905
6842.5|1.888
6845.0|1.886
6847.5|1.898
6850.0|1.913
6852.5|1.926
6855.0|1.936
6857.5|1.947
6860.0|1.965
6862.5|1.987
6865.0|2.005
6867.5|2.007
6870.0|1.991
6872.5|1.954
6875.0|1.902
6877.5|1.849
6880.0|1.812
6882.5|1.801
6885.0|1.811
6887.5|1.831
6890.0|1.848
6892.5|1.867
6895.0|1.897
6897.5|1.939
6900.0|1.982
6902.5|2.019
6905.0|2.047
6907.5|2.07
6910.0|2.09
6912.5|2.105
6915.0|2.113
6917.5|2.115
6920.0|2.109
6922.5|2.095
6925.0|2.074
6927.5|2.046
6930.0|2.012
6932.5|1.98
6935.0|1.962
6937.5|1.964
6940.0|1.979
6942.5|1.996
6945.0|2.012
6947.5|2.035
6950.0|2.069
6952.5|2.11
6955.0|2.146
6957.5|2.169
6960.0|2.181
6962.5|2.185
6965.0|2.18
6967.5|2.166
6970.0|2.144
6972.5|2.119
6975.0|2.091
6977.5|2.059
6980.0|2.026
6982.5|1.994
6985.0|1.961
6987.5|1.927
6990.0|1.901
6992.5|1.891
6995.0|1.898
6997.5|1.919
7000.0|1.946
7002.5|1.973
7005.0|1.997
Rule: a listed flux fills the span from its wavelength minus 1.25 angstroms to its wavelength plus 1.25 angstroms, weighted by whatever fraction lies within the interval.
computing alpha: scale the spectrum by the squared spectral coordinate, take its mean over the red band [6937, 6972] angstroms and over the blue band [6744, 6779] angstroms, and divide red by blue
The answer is 1.33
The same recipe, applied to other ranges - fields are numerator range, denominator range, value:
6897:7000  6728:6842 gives 1.21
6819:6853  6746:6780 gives 1.17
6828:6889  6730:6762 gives 1.13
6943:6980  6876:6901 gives 1.16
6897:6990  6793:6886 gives 1.13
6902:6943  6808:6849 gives 1.11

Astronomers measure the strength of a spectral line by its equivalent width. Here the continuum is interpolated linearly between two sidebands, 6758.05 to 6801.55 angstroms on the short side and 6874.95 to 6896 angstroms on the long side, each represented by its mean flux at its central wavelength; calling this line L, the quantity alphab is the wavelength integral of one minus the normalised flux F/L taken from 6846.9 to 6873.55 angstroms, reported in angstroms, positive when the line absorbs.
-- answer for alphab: -2.2 angstroms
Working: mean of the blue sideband 1.71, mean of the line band 1.96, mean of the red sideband 1.84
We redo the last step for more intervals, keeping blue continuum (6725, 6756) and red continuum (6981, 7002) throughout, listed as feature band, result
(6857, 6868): -0.8 angstroms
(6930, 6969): -3.4 angstroms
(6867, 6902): -0.5 angstroms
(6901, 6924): -2.4 angstroms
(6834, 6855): -0.8 angstroms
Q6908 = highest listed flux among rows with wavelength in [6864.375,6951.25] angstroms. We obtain 2.115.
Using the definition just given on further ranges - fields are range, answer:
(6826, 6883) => 2.007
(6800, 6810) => 1.806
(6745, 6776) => 1.797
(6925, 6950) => 2.074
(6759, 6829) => 1.897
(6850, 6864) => 1.987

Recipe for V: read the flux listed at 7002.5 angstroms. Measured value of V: 1.973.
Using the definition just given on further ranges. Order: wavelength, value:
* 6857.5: 1.947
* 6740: 1.834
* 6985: 1.961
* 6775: 1.693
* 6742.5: 1.822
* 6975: 2.091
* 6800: 1.712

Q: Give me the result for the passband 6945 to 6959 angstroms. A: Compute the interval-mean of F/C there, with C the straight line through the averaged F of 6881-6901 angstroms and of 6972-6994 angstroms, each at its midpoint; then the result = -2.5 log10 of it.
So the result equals -0.08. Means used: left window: 1.87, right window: 1.99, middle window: 2.1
